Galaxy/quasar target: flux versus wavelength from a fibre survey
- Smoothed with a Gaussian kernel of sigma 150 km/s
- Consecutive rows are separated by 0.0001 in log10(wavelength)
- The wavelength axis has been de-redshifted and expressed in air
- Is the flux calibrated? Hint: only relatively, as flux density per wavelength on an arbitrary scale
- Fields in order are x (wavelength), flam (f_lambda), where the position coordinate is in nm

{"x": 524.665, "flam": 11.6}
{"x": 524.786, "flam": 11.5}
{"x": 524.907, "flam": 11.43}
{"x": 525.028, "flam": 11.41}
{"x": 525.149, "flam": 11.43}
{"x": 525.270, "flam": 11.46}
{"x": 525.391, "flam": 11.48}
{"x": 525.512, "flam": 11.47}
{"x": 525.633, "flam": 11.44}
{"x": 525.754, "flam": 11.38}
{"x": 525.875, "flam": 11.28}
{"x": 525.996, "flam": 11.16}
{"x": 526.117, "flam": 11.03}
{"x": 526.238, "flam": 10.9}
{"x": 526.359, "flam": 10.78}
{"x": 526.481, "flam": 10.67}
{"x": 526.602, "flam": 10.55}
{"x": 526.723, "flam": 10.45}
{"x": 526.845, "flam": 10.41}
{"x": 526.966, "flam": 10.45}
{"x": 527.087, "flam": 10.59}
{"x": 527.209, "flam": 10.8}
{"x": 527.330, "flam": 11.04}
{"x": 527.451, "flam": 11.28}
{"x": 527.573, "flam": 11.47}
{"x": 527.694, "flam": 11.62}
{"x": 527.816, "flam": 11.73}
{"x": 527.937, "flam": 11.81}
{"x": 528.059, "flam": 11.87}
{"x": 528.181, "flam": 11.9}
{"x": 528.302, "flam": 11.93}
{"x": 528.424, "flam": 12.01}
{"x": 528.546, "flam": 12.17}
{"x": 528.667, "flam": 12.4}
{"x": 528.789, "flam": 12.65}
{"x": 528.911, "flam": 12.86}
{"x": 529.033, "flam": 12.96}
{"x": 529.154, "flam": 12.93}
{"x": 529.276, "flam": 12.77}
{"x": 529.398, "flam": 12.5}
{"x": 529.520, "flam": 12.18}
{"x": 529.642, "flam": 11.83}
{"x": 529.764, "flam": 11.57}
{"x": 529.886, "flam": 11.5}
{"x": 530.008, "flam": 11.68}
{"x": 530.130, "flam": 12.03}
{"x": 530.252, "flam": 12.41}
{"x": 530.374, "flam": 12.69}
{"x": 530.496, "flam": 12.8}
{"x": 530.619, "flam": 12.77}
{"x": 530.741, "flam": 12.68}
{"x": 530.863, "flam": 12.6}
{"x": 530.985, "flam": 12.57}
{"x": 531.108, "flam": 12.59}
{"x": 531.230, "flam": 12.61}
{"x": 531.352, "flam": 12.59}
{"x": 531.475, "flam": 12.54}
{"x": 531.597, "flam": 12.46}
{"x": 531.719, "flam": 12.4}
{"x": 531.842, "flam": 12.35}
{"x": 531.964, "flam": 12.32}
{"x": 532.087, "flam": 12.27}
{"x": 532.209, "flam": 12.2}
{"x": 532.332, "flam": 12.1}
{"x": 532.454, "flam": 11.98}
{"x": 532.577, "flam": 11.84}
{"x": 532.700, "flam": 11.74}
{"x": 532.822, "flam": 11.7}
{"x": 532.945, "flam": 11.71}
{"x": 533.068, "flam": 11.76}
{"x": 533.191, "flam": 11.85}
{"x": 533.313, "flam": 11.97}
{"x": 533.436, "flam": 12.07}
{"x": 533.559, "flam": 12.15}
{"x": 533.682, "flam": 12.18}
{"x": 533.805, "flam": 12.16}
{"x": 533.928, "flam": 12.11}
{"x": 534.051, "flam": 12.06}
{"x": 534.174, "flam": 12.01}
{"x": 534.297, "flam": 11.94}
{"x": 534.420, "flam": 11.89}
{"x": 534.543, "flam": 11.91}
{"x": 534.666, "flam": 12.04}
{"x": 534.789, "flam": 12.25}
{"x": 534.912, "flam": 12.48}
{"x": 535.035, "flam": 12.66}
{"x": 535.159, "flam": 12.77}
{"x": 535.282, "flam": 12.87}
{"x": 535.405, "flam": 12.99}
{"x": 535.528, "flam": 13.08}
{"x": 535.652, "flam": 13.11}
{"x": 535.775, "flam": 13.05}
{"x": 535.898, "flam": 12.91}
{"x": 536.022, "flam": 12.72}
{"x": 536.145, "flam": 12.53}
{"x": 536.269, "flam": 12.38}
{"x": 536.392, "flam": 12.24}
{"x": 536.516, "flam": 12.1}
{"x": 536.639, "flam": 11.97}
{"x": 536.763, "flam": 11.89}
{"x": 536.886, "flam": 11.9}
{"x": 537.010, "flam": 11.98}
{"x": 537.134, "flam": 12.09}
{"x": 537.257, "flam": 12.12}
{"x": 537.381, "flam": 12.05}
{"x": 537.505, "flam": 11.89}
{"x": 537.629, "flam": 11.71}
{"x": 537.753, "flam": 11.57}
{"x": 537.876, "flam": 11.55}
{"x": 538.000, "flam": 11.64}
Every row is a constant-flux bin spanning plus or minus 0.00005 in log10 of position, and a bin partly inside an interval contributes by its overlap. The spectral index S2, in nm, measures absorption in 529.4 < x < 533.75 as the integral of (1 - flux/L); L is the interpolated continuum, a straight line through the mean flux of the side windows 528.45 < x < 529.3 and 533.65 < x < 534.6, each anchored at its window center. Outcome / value 0.05 nm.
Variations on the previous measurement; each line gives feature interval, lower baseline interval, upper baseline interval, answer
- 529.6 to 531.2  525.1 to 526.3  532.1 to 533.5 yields -0.080 nm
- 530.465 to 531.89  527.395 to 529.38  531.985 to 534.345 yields -0.061 nm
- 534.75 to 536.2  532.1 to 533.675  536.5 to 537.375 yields -0.098 nm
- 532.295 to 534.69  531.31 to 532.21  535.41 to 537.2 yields 0.089 nm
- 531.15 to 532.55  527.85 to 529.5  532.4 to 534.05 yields -0.032 nm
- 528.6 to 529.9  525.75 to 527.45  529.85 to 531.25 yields -0.057 nm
